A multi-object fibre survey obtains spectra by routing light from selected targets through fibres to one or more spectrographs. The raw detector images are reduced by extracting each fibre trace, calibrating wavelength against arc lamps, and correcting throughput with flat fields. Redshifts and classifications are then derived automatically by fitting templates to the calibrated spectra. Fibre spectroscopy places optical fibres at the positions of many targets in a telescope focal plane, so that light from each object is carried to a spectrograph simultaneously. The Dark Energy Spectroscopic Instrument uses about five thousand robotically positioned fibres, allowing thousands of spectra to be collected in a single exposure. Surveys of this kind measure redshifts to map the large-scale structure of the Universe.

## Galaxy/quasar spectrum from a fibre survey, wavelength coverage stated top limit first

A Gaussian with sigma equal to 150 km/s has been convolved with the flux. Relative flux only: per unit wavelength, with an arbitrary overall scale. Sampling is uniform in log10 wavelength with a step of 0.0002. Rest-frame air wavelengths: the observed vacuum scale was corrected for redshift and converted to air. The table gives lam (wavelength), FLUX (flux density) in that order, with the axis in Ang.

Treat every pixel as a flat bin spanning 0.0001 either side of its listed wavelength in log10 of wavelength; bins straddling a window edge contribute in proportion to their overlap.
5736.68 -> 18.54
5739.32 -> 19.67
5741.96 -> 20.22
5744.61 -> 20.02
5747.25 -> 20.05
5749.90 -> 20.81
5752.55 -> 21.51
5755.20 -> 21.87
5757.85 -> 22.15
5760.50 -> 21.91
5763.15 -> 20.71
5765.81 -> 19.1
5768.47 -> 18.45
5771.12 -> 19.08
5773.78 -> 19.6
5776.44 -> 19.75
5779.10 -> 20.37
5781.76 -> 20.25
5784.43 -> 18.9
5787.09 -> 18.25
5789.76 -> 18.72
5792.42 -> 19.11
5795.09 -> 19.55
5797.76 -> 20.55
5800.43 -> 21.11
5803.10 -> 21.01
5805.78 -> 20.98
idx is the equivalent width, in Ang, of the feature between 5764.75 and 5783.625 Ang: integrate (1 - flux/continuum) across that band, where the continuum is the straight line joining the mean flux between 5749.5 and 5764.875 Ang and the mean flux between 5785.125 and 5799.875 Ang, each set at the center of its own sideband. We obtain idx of 0.9 Ang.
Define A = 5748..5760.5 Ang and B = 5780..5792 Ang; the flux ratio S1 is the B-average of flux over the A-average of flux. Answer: 0.9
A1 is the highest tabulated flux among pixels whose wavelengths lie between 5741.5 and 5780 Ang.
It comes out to 22.15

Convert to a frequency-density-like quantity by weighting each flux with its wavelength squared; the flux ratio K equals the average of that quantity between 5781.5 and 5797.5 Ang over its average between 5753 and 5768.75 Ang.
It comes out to 0.9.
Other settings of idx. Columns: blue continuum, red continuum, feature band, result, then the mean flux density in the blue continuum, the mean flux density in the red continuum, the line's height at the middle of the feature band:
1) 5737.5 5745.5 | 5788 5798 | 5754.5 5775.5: -0.7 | 19.9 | 19.3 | 19.6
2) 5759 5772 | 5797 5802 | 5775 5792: 0.9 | 19.9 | 20.9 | 20.4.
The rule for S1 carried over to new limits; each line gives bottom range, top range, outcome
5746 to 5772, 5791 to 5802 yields 0.98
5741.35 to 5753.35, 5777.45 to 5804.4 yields 0.97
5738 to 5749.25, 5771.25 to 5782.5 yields 0.99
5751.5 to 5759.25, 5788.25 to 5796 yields 0.87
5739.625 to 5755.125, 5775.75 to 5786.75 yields 0.96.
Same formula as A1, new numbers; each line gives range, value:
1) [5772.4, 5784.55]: 20.37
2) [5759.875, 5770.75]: 21.91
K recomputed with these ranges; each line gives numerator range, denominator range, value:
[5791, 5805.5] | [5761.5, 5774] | 1.06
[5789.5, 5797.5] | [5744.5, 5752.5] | 0.96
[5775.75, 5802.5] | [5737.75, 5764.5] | 0.96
